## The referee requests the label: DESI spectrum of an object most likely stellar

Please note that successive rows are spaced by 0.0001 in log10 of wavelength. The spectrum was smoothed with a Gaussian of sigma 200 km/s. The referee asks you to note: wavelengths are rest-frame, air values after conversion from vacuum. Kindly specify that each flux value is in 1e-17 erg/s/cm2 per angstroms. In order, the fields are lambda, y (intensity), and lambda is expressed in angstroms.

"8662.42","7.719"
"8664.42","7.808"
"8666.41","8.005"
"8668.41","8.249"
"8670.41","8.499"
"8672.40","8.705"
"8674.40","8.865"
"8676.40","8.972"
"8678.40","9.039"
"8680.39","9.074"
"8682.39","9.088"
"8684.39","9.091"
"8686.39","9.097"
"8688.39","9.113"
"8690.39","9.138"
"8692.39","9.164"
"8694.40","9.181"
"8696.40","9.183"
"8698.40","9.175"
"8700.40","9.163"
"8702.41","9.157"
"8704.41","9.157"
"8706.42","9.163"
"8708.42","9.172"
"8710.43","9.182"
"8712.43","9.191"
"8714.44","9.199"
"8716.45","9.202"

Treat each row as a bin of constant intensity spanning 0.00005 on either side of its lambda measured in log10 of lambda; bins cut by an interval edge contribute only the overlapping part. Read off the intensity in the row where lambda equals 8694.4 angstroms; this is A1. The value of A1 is 9.181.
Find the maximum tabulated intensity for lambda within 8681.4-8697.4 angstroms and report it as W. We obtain 9.183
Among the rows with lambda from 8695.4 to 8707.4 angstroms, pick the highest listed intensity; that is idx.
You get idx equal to 9.183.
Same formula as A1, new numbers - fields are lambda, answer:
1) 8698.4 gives 9.175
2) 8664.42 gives 7.808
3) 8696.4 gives 9.183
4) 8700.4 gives 9.163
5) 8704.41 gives 9.157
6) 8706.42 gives 9.163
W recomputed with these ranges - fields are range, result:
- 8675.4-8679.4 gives 9.039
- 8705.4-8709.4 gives 9.172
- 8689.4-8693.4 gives 9.164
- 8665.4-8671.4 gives 8.499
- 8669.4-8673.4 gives 8.705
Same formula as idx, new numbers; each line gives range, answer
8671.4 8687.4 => 9.097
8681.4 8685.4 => 9.091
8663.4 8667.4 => 8.005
